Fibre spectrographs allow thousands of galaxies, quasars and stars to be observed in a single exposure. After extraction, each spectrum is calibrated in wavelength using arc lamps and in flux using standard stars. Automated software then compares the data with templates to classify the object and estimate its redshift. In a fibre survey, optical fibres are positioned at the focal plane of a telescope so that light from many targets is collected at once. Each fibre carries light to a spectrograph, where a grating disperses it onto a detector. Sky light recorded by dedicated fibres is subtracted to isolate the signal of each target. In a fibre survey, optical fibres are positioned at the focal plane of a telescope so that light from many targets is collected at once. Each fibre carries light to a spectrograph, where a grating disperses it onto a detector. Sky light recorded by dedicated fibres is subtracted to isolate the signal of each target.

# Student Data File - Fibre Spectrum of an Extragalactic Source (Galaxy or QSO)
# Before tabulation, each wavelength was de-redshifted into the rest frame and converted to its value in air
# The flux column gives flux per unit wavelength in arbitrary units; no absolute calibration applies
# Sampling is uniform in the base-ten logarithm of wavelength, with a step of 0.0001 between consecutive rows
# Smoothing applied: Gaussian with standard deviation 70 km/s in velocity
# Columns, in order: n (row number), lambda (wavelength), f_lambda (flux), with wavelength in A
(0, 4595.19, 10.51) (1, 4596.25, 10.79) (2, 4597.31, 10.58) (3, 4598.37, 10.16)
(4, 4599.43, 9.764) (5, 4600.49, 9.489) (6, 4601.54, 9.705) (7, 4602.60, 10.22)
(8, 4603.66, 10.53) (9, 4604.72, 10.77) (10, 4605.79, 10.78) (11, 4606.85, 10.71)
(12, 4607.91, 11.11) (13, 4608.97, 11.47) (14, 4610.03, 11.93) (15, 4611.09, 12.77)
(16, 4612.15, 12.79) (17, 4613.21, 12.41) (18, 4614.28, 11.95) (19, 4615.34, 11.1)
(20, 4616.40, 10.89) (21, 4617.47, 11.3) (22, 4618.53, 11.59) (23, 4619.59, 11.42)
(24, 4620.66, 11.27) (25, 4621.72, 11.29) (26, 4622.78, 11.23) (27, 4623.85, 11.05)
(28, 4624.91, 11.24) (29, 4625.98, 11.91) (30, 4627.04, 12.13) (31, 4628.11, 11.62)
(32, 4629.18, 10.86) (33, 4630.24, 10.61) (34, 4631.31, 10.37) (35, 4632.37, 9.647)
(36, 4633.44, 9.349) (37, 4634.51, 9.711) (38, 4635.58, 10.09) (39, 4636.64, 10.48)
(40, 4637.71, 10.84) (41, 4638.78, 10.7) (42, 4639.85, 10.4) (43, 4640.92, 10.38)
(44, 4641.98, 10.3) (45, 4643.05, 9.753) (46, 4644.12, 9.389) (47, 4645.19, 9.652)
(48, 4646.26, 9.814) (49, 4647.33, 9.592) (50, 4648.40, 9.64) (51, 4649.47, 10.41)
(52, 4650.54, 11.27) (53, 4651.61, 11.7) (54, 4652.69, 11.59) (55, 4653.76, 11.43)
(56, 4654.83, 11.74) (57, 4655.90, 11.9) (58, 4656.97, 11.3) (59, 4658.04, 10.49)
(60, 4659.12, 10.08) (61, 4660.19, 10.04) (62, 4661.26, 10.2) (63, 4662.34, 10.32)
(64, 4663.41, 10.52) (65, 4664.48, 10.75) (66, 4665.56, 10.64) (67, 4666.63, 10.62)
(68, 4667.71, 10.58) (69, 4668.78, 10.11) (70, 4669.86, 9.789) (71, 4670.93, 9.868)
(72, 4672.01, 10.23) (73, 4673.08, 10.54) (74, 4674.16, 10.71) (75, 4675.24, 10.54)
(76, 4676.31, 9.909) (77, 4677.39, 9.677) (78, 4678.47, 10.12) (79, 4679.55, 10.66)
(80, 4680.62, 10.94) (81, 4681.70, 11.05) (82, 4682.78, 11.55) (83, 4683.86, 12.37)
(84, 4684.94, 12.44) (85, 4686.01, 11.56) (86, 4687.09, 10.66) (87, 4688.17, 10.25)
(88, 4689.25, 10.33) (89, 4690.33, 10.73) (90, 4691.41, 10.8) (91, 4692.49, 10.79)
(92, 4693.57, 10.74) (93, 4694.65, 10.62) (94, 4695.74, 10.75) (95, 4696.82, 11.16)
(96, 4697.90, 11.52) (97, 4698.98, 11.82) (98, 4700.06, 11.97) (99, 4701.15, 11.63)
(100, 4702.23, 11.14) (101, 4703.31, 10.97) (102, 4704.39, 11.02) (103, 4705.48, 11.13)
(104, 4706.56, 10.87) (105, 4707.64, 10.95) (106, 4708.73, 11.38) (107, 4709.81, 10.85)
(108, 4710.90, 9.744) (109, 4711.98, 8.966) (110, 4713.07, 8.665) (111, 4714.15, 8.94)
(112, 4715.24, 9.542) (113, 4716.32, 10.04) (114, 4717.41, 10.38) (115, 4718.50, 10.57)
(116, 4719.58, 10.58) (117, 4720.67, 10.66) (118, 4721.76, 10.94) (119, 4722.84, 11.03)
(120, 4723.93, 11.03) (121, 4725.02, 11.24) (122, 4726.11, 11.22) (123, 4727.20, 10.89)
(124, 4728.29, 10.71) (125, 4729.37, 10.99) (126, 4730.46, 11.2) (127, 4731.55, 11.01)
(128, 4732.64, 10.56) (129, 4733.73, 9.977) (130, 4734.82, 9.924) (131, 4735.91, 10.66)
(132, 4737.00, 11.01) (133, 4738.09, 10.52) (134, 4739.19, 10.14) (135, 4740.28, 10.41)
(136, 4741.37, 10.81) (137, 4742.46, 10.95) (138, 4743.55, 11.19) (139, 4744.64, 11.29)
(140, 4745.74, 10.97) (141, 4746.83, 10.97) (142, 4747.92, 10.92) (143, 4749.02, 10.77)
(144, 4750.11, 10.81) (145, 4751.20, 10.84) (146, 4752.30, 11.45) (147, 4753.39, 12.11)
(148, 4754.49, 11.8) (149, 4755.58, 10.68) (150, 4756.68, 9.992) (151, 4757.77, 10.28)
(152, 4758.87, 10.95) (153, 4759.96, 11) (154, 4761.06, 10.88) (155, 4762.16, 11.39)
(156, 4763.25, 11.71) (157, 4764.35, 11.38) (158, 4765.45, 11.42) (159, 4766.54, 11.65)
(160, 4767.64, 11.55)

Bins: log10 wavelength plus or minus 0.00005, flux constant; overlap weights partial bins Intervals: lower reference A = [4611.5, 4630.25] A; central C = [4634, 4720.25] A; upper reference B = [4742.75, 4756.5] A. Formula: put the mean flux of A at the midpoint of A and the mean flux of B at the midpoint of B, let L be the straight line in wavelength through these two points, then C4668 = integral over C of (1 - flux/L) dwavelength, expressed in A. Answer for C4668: 5.62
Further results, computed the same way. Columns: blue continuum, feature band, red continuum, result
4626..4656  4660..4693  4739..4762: 0.2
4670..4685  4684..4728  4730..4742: -0.6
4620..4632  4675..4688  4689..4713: 0.0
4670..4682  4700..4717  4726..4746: 0.2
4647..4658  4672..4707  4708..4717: -2.3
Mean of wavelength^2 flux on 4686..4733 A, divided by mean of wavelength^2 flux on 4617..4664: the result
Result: 1.03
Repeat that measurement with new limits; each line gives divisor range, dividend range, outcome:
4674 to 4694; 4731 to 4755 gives 1.03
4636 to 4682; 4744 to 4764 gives 1.10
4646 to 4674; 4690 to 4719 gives 1.02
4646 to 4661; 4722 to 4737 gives 1.04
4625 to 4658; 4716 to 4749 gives 1.05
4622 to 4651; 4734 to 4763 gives 1.09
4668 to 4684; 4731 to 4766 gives 1.07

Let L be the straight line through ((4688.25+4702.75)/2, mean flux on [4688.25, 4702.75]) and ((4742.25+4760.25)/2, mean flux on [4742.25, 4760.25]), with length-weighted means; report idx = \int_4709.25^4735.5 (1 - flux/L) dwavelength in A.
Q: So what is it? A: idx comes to 1.5 A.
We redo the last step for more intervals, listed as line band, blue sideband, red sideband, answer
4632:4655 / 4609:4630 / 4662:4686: 1.7 A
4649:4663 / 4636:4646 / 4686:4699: -0.8 A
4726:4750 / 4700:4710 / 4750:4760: 0.6 A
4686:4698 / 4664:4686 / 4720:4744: -0.1 A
